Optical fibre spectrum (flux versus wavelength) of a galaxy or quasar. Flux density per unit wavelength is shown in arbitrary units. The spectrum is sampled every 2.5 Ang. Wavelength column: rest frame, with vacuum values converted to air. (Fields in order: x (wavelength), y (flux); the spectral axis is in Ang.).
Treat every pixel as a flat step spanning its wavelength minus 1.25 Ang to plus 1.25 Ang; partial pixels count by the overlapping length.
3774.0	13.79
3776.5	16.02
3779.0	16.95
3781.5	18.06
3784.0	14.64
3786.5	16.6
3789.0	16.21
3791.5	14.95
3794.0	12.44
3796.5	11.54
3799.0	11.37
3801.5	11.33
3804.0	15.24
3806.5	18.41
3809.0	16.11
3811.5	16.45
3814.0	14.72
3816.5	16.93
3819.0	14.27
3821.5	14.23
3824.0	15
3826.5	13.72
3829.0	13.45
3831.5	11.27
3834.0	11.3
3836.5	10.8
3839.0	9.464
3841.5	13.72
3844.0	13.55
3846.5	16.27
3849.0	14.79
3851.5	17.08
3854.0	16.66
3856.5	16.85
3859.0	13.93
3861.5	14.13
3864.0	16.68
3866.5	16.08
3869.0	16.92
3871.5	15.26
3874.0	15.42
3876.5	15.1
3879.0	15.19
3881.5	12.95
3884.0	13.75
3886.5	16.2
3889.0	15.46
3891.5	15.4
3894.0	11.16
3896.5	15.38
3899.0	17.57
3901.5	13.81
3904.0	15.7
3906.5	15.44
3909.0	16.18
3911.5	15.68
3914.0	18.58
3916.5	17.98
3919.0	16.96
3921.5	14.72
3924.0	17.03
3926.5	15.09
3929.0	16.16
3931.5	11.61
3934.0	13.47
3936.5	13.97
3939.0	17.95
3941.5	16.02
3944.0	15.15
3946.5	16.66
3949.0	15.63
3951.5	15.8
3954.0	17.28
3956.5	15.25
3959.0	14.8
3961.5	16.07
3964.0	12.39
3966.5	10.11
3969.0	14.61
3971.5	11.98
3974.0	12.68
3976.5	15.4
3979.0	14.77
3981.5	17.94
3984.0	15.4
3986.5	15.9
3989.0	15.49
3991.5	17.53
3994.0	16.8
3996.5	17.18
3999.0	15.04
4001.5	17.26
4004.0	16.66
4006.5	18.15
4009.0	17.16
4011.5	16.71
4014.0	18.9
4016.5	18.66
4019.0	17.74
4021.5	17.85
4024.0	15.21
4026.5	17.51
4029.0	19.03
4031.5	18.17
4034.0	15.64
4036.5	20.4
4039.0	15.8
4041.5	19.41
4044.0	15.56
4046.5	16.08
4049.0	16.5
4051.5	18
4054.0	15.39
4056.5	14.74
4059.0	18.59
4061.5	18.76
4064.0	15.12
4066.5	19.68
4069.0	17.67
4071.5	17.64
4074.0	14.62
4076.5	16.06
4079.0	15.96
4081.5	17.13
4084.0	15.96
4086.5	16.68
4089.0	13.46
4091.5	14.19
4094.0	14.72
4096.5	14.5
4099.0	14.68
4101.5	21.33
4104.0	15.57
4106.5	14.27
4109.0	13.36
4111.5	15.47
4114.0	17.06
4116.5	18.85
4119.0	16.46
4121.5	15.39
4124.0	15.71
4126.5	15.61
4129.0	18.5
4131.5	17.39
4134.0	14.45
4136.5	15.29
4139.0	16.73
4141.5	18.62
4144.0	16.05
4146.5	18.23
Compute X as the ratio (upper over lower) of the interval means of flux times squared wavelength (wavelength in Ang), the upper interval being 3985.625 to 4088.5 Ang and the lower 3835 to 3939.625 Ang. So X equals 1.21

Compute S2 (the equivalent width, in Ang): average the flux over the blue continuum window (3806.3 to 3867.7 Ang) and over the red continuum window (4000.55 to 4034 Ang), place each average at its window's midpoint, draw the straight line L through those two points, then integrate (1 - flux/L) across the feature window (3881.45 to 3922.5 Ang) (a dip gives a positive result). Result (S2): 0.3 Ang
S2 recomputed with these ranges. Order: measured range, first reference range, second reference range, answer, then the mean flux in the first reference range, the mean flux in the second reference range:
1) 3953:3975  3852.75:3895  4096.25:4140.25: 2.3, 15.1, 16.2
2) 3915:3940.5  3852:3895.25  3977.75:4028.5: 0.6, 15.2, 16.9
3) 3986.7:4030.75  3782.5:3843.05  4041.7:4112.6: -4.5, 13.9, 16.2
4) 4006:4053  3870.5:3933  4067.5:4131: -5.0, 15.3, 16.1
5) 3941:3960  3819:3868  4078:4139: -1.2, 14.2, 15.9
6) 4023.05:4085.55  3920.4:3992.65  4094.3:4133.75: -4.9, 15.1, 16.2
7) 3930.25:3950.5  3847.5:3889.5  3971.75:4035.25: 1.3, 15.4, 16.7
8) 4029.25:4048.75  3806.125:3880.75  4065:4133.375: -1.8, 14.7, 16.2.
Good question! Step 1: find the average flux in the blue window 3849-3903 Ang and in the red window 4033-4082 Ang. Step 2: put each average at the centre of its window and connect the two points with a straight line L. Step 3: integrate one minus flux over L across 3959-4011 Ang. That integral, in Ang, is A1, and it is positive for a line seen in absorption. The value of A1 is 2.7 Ang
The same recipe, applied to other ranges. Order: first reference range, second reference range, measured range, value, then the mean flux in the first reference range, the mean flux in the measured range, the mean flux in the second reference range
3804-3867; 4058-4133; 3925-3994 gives 1.8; 14.6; 15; 16.3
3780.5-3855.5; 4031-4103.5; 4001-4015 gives -1.2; 14.3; 17.5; 16.6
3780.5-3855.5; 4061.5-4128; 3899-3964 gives -2.7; 14.3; 15.7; 16.1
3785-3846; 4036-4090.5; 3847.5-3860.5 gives -1.4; 13.9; 15.8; 16.7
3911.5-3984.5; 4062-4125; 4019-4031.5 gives -1.5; 15.2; 17.5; 16.1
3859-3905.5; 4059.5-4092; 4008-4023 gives -1.6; 15.1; 17.8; 16.5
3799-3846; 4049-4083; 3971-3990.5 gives 0.9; 13.9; 15.1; 16.9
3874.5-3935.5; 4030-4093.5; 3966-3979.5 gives 2.2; 15.3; 13.3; 16.7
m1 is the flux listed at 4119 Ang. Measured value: 16.46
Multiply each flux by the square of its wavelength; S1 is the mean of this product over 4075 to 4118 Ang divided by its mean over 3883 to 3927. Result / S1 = 1.1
